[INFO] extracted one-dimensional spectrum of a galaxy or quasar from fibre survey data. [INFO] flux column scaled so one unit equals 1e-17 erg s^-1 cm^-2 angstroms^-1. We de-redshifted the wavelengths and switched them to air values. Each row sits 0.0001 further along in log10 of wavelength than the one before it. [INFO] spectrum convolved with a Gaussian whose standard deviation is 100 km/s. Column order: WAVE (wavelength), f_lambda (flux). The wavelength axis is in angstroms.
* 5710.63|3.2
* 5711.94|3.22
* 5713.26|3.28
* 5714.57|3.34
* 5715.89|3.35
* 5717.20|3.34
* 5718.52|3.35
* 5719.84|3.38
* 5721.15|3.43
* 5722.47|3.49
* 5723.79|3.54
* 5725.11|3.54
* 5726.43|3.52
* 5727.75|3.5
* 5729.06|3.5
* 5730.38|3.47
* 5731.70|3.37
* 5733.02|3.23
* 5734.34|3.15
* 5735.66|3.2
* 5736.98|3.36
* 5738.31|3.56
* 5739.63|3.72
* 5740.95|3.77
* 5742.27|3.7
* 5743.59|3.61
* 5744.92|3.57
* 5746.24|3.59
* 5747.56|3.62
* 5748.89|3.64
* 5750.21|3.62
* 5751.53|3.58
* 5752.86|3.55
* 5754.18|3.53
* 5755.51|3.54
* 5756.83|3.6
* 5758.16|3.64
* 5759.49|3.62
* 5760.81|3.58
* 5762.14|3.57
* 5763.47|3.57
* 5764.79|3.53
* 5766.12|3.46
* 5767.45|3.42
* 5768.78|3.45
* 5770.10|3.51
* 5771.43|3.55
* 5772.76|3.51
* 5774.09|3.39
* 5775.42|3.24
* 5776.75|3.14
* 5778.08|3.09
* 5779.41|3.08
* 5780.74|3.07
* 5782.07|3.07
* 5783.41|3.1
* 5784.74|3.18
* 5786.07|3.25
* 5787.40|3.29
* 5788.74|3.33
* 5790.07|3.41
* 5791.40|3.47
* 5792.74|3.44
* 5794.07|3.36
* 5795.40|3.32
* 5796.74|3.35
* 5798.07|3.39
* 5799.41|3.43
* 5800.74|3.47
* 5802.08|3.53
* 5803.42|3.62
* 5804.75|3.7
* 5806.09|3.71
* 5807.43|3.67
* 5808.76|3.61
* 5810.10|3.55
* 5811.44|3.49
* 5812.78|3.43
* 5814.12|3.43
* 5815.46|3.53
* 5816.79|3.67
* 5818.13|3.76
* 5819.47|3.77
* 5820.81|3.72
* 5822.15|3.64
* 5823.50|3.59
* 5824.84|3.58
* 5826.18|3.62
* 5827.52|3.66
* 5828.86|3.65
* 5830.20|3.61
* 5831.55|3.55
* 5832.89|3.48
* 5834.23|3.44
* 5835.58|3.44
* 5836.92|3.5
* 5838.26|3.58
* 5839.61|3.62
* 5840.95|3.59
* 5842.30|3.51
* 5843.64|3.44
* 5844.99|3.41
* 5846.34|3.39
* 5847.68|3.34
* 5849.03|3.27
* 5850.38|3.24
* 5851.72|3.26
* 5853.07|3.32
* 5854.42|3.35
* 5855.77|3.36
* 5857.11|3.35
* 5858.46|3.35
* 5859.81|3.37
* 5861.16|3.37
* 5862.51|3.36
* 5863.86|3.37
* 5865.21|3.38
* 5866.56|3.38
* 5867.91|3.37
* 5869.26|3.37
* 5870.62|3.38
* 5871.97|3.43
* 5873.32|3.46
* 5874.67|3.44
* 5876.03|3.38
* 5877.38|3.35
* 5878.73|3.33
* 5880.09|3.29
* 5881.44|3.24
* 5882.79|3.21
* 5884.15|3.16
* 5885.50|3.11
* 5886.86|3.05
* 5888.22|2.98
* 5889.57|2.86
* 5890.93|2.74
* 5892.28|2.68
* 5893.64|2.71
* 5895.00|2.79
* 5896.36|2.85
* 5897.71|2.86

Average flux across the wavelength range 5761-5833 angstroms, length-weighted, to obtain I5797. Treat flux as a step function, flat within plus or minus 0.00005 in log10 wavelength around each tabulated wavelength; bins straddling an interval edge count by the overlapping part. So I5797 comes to 3.46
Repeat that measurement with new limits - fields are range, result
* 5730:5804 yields 3.43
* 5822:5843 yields 3.56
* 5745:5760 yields 3.59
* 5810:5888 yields 3.43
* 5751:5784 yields 3.41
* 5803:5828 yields 3.62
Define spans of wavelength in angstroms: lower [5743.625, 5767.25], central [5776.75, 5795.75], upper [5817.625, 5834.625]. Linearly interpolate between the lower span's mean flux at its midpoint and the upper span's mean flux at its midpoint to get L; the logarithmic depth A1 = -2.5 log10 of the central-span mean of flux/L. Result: 0.11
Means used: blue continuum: 3.57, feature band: 3.24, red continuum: 3.62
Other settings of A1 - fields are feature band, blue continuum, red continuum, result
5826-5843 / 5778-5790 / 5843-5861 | -0.081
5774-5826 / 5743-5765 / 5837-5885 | 0.018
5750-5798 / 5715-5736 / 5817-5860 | 0.014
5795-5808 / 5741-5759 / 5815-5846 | 0.021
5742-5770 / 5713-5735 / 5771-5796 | -0.074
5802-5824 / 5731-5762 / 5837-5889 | -0.057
